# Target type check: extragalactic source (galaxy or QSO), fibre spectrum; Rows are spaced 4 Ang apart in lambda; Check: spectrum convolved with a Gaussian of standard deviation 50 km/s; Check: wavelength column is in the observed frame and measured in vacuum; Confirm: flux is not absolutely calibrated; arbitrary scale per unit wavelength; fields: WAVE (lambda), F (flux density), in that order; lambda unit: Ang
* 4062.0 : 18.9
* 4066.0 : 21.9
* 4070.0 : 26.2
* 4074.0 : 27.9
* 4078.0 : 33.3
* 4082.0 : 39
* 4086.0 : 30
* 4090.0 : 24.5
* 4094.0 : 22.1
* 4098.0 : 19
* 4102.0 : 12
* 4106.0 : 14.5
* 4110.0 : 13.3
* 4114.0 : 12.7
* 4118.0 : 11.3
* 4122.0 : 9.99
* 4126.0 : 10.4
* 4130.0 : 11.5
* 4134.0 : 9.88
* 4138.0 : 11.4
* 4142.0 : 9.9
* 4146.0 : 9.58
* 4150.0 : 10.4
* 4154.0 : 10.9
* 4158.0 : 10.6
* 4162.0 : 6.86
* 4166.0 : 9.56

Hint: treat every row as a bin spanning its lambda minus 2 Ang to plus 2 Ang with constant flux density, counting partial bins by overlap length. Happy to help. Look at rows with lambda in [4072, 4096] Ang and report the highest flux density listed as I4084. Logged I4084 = 39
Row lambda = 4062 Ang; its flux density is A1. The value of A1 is 18.9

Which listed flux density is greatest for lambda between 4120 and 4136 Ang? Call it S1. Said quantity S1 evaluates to 11.5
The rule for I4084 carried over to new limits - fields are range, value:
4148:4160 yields 10.9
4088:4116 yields 24.5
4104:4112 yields 14.5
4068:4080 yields 33.3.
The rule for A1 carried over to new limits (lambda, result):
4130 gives 11.5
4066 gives 21.9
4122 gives 9.99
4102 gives 12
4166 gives 9.56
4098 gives 19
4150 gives 10.4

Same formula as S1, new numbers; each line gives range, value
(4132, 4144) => 11.4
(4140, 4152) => 10.4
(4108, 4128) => 13.3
